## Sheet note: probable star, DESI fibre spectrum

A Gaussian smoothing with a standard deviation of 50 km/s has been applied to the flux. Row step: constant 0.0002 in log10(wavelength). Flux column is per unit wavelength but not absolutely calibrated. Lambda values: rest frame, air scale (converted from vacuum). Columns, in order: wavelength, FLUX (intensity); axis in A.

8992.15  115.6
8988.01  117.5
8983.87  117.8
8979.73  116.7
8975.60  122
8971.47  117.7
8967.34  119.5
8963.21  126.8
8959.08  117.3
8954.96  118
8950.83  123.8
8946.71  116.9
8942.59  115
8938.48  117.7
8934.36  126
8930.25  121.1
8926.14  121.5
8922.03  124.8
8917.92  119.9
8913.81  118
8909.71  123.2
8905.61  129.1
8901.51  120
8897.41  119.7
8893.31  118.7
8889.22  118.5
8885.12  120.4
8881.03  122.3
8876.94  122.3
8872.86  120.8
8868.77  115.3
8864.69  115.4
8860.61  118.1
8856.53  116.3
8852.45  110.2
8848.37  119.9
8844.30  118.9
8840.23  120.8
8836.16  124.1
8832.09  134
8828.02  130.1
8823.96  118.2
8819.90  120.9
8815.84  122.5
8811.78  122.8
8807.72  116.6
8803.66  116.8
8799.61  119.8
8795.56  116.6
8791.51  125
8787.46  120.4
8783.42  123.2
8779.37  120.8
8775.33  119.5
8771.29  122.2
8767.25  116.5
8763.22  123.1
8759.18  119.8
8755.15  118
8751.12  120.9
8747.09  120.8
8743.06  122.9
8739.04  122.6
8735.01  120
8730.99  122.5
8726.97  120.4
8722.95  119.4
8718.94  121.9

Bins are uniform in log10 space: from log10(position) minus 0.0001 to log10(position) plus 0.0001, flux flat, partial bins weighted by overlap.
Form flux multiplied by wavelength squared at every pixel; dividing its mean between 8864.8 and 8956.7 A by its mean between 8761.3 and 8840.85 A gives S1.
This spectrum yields 1.01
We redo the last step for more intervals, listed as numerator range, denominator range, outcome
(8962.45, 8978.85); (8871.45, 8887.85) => 1.02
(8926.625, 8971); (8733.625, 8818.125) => 1.04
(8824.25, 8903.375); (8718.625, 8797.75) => 1.02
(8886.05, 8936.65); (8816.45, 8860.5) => 1.02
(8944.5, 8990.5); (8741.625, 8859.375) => 1.03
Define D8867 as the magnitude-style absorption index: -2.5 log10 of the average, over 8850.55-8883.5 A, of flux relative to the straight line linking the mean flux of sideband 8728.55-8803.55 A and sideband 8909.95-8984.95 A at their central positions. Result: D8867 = 0.02 mag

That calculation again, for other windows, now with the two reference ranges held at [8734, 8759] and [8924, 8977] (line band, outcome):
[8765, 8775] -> 0.01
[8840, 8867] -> 0.03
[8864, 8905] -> 0.01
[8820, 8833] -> -0.05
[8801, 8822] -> 0.01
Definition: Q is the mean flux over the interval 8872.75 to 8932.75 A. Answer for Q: 121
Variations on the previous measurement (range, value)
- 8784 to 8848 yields 122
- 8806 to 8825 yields 120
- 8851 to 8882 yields 118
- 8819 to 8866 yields 121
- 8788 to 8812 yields 119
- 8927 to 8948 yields 120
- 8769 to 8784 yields 121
